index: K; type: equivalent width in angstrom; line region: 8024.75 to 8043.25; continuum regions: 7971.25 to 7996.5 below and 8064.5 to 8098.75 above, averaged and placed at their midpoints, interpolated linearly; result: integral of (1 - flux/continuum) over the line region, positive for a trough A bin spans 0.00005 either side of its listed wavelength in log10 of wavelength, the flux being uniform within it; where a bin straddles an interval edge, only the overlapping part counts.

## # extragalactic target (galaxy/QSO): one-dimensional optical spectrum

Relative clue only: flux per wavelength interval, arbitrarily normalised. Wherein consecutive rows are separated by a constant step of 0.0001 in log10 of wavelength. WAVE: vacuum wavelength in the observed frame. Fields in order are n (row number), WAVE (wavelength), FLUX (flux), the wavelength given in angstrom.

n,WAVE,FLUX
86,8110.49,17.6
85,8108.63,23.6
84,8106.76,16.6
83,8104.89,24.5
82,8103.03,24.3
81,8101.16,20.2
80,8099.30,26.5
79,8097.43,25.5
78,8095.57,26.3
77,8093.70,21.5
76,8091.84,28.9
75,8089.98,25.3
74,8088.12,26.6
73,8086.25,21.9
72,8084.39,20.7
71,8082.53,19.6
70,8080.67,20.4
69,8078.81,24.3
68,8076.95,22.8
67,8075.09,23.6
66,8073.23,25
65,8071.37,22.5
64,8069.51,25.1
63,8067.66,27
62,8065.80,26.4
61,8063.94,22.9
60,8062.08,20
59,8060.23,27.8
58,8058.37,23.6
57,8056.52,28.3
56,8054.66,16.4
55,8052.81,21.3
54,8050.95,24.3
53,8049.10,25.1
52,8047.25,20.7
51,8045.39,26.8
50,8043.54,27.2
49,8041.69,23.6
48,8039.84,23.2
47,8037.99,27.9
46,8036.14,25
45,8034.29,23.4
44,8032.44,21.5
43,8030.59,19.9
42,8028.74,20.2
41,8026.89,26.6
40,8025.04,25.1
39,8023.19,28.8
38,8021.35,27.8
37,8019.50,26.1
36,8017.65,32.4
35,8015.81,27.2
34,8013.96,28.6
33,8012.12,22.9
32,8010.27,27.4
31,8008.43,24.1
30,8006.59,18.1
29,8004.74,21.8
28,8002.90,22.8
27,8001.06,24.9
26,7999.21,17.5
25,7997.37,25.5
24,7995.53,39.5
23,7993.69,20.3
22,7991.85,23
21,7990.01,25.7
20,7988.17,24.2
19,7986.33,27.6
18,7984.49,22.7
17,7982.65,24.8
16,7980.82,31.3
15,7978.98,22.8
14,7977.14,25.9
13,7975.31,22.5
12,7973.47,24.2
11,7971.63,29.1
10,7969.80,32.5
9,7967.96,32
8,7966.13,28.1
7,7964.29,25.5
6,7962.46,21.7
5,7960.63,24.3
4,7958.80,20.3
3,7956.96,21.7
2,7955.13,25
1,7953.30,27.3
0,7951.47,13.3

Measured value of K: 0.93 angstrom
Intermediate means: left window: 25.9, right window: 24.1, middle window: 23.7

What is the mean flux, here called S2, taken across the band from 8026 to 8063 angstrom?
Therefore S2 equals 23.6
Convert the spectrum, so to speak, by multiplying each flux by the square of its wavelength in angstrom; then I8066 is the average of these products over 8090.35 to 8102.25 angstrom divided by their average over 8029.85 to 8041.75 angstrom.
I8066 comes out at 1.07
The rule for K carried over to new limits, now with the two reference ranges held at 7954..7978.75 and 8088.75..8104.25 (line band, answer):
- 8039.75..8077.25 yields 1.55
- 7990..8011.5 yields 1.04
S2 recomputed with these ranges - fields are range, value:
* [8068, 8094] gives 23.6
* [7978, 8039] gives 25.1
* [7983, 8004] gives 24.8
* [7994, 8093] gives 24.4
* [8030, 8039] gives 23.7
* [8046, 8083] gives 23.4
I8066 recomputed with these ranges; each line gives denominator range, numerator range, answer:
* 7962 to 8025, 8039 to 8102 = 0.94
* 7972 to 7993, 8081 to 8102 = 0.98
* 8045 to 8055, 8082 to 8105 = 1.08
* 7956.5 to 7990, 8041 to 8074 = 0.96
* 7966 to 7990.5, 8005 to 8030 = 0.97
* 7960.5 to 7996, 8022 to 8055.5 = 0.92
